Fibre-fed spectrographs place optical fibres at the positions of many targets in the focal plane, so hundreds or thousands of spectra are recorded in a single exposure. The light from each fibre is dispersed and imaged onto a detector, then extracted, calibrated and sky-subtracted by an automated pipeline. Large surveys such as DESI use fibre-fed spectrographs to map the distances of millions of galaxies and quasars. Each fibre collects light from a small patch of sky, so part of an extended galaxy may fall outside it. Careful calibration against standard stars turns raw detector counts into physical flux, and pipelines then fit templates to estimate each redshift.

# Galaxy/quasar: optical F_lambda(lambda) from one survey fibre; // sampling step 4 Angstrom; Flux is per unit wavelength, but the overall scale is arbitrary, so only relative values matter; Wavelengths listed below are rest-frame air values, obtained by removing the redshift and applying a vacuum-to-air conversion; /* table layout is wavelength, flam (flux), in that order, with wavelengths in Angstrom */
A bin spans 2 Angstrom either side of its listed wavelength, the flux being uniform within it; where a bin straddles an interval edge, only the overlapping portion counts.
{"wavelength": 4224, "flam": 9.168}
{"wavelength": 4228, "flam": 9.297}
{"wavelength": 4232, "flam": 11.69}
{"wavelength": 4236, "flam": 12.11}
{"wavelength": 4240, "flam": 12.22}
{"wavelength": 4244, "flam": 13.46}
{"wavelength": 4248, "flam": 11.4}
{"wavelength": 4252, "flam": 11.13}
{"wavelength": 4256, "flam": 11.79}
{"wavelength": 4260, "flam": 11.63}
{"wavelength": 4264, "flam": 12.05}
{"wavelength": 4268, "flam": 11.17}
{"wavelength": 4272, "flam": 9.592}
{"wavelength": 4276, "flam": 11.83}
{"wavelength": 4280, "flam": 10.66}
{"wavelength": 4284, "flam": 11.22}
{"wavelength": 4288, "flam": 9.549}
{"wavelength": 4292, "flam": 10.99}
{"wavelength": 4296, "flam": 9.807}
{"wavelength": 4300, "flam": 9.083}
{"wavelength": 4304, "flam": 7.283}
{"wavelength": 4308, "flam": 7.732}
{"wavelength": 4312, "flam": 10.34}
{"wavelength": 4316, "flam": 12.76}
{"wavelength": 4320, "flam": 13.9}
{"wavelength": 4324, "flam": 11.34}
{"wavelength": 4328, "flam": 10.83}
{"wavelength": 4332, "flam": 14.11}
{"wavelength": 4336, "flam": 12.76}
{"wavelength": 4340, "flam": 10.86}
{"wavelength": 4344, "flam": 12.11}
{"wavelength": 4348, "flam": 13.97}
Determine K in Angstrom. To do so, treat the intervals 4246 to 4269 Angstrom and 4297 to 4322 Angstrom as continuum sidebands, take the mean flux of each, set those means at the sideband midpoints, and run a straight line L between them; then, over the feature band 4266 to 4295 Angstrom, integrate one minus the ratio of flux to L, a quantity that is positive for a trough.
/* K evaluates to 0.7 Angstrom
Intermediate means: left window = 11.5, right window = 10.2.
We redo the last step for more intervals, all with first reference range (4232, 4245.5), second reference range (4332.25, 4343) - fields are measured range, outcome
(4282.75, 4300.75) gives 3.15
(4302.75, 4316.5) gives 3.33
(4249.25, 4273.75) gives 2.24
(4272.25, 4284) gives 1.28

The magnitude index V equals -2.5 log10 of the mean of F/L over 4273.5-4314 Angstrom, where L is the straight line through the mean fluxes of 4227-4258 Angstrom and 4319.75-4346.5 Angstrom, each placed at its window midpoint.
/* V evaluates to 0.21 mag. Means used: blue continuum 11.7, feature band 9.85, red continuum 12.2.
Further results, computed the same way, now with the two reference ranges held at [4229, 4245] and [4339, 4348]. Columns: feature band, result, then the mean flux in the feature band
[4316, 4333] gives -0.03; 12.5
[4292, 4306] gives 0.32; 9.05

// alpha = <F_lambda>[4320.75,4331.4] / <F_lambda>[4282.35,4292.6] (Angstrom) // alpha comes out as 1.12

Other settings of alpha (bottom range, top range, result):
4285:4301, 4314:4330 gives 1.22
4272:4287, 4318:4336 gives 1.15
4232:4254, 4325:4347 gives 1.01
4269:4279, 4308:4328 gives 1.07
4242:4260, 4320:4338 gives 1.04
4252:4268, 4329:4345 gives 1.06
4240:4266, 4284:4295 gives 0.87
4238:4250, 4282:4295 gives 0.85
